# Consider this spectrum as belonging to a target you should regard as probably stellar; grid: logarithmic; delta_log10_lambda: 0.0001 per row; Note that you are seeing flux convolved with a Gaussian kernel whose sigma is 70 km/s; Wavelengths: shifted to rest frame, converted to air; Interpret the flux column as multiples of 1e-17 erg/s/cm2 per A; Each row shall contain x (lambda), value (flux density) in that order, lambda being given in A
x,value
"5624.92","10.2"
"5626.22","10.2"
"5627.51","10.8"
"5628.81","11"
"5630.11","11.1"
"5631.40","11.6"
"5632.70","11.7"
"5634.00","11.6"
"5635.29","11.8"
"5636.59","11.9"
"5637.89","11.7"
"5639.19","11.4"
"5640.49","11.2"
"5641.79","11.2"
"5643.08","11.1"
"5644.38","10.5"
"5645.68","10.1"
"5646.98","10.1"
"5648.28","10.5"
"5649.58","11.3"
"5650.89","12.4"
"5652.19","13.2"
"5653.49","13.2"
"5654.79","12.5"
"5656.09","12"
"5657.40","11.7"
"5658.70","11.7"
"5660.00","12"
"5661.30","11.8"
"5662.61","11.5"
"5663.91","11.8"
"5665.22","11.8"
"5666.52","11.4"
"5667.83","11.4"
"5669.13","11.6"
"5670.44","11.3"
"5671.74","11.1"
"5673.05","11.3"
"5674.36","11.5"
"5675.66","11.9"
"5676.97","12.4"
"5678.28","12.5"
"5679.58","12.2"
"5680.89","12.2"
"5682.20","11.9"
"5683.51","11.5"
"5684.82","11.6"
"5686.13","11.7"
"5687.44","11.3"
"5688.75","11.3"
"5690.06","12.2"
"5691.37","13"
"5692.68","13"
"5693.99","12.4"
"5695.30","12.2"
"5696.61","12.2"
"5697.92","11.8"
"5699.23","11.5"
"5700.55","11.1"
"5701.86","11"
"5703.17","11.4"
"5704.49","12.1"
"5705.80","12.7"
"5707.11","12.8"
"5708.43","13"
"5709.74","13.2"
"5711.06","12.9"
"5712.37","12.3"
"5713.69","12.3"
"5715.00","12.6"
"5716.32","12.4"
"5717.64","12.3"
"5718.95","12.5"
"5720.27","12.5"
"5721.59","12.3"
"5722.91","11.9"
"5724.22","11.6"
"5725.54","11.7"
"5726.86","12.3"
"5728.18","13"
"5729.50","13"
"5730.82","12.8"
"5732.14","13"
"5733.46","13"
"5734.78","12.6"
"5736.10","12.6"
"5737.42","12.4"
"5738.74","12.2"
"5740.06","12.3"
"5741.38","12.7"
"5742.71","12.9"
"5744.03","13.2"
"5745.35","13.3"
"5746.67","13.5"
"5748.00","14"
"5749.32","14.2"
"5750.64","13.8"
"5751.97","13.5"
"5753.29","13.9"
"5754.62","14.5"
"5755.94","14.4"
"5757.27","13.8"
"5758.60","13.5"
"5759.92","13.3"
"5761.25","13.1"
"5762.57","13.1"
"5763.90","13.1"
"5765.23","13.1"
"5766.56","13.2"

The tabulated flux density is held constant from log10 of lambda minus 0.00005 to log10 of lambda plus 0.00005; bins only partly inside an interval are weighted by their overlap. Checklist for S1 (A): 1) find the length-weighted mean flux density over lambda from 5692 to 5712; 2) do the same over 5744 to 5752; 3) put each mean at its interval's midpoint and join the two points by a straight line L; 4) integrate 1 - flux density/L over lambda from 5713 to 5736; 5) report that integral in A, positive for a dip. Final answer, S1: 0.9 A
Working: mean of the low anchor 12.2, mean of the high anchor 13.7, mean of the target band 12.5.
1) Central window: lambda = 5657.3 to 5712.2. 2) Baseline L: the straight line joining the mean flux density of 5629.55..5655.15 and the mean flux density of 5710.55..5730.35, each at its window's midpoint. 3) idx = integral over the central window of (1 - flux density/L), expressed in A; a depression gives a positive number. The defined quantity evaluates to 0.19 A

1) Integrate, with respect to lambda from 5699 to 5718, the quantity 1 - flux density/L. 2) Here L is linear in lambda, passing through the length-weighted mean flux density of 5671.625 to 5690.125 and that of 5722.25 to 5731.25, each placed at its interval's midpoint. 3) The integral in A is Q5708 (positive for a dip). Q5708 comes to -0.2 A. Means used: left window 11.8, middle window 12.3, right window 12.3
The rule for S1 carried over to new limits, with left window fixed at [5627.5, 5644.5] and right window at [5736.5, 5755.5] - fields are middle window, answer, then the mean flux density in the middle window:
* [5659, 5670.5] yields 0.2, 11.6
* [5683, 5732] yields 1.7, 12.2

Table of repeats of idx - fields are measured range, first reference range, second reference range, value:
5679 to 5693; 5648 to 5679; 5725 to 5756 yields 0.3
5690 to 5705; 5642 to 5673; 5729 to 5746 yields 0.2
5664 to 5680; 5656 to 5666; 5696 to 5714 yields 0.2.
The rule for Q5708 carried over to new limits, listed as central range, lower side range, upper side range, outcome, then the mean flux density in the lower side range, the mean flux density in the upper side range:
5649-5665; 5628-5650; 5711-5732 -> -0.9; 11.2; 12.4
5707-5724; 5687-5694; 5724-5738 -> -0.1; 12.2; 12.6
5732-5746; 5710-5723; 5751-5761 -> 0.5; 12.4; 13.8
